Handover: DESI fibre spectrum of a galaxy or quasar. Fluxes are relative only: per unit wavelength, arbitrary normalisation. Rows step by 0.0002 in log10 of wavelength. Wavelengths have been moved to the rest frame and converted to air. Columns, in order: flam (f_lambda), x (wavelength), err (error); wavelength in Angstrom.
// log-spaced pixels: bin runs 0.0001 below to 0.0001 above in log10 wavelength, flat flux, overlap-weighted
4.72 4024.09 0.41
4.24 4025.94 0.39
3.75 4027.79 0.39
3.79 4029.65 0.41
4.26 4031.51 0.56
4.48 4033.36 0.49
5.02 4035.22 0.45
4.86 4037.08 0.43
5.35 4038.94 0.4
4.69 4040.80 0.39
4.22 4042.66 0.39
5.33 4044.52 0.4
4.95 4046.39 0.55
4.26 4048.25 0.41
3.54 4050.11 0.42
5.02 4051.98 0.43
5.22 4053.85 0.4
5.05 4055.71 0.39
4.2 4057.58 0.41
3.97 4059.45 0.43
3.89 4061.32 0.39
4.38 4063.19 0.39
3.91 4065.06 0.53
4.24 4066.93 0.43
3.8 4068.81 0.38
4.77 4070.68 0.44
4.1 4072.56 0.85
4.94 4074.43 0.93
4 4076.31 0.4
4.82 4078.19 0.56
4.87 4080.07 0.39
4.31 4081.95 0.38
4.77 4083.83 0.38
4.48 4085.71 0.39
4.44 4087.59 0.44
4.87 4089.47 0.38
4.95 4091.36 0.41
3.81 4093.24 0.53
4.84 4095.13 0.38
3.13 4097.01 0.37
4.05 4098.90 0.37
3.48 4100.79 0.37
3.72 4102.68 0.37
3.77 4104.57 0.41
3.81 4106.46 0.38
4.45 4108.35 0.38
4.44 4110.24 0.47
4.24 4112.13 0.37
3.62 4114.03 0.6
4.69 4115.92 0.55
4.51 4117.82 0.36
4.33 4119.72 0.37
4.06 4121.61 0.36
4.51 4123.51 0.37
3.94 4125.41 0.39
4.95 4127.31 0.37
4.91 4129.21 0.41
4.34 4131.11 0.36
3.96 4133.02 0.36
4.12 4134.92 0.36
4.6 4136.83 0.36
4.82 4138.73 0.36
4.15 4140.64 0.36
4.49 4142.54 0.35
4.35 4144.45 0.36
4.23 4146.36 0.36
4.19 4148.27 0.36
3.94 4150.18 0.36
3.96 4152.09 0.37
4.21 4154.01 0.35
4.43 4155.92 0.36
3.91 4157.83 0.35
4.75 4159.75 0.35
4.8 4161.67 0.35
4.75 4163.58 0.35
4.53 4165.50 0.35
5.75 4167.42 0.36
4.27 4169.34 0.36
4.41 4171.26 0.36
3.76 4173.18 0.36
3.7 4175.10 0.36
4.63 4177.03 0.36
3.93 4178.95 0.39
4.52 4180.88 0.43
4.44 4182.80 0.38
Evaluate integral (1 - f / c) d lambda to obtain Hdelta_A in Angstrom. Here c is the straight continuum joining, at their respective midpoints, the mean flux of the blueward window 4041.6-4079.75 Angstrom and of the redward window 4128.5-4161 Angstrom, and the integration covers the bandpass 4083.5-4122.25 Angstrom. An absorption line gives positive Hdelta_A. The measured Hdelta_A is 1.52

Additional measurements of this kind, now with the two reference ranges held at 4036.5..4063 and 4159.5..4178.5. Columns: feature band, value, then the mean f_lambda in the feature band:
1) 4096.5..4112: 2.3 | 3.9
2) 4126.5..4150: 0.7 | 4.41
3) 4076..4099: 0.7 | 4.43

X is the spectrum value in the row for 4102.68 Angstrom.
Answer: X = 3.72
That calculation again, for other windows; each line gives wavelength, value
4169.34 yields 4.27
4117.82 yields 4.51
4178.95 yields 3.93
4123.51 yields 4.51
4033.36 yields 4.48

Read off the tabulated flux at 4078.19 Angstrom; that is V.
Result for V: 4.82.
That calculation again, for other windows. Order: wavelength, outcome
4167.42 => 5.75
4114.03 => 3.62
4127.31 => 4.95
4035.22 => 5.02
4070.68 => 4.77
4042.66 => 4.22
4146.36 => 4.23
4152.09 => 3.96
